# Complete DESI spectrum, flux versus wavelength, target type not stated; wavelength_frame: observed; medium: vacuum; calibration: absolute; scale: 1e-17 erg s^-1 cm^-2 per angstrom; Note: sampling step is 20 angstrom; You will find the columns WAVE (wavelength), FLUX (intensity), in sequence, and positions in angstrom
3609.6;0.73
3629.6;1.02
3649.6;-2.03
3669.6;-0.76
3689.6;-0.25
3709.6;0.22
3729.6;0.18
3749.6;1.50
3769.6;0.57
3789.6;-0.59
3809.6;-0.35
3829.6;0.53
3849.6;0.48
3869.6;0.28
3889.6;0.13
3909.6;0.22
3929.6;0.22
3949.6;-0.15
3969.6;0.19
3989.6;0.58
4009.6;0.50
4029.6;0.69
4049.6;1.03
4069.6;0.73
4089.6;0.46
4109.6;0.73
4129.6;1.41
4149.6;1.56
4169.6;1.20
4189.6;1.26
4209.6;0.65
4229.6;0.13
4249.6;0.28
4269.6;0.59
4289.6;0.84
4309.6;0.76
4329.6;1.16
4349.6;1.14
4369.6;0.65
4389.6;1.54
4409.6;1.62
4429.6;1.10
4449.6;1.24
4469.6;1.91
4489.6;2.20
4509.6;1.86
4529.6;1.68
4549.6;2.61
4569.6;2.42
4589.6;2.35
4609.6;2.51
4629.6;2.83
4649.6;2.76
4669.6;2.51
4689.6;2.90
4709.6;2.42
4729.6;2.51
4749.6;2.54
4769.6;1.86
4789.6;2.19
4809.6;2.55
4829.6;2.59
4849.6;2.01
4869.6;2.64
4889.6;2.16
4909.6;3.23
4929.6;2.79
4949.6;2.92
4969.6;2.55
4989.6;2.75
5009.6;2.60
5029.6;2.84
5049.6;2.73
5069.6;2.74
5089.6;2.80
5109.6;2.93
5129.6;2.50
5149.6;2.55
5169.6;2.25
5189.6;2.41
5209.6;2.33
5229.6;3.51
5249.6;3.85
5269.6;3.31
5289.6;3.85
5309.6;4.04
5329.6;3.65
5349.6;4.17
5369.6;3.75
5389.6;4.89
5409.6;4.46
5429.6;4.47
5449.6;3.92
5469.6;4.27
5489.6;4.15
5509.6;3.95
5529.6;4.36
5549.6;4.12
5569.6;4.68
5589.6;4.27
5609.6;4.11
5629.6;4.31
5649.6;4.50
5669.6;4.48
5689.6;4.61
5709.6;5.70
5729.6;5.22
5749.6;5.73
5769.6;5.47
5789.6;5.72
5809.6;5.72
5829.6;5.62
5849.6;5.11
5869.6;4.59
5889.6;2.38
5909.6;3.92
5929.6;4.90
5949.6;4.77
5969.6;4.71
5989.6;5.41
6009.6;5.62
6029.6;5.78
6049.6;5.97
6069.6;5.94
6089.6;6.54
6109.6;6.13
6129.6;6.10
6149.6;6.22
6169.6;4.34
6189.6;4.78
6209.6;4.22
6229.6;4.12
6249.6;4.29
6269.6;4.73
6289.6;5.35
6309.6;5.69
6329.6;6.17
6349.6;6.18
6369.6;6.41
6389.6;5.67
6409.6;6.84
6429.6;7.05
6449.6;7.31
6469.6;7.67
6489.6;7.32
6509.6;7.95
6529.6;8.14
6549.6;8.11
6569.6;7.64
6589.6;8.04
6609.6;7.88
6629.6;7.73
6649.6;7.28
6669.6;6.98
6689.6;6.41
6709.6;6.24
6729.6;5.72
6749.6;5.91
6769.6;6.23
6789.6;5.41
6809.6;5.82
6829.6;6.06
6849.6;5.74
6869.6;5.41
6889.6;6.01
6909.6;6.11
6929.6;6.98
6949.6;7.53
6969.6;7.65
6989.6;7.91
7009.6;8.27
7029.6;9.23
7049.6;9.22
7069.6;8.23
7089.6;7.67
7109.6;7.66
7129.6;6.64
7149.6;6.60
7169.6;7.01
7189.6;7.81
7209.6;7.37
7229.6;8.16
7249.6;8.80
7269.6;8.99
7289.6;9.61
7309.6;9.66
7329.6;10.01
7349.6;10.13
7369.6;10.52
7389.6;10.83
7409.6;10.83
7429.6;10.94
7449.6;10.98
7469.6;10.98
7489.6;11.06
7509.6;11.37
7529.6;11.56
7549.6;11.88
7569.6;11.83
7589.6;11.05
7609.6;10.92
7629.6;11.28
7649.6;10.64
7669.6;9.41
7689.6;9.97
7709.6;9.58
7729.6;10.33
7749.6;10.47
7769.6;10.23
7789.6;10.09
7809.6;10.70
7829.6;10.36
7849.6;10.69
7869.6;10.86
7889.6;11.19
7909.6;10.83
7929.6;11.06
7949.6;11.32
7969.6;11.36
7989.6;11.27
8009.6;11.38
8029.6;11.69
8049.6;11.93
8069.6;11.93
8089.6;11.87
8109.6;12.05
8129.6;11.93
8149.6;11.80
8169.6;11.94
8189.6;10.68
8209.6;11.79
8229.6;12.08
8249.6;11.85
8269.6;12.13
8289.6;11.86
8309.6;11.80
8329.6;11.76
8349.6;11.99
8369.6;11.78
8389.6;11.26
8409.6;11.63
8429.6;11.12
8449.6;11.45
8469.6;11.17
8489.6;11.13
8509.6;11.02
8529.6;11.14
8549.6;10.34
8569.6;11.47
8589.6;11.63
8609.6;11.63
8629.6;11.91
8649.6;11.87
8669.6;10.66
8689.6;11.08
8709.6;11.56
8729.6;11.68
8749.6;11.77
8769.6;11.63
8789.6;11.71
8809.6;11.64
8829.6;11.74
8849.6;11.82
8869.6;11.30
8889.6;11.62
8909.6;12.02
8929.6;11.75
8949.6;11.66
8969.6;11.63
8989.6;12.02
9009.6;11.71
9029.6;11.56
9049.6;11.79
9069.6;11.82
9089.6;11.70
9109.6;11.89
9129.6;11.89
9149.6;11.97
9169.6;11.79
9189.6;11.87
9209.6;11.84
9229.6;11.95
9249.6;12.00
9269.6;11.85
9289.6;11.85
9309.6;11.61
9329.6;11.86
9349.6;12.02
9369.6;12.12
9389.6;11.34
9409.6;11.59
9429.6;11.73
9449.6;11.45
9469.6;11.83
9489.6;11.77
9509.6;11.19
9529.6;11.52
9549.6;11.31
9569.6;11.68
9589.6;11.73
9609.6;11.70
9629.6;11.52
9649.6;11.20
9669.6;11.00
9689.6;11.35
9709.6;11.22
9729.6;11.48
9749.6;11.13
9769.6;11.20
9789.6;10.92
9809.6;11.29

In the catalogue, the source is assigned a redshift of 0.00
